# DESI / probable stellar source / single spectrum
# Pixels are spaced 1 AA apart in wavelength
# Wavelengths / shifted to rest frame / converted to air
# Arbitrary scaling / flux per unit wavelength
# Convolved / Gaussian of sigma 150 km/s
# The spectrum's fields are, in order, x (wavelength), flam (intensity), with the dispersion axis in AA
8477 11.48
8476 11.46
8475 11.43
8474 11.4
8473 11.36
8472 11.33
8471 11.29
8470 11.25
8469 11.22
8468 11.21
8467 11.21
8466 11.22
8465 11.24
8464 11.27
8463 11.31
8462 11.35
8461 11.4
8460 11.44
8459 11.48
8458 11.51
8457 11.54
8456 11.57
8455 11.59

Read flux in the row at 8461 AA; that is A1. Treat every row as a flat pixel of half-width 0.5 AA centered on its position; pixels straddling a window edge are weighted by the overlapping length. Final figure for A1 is 11.4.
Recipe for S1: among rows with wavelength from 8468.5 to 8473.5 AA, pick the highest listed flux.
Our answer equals 11.36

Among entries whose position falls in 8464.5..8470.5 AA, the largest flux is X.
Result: 11.25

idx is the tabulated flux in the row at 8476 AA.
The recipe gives 11.46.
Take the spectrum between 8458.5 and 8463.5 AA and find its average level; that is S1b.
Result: 11.4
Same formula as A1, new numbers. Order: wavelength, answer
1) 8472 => 11.33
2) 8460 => 11.44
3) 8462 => 11.35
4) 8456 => 11.57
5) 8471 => 11.29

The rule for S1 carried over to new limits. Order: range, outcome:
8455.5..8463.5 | 11.57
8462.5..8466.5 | 11.31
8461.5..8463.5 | 11.35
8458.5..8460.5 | 11.48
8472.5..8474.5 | 11.4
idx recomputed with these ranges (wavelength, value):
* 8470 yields 11.25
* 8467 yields 11.21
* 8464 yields 11.27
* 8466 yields 11.22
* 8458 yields 11.51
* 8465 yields 11.24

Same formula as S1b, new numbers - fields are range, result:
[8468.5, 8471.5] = 11.3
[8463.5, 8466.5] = 11.2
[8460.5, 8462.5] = 11.4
